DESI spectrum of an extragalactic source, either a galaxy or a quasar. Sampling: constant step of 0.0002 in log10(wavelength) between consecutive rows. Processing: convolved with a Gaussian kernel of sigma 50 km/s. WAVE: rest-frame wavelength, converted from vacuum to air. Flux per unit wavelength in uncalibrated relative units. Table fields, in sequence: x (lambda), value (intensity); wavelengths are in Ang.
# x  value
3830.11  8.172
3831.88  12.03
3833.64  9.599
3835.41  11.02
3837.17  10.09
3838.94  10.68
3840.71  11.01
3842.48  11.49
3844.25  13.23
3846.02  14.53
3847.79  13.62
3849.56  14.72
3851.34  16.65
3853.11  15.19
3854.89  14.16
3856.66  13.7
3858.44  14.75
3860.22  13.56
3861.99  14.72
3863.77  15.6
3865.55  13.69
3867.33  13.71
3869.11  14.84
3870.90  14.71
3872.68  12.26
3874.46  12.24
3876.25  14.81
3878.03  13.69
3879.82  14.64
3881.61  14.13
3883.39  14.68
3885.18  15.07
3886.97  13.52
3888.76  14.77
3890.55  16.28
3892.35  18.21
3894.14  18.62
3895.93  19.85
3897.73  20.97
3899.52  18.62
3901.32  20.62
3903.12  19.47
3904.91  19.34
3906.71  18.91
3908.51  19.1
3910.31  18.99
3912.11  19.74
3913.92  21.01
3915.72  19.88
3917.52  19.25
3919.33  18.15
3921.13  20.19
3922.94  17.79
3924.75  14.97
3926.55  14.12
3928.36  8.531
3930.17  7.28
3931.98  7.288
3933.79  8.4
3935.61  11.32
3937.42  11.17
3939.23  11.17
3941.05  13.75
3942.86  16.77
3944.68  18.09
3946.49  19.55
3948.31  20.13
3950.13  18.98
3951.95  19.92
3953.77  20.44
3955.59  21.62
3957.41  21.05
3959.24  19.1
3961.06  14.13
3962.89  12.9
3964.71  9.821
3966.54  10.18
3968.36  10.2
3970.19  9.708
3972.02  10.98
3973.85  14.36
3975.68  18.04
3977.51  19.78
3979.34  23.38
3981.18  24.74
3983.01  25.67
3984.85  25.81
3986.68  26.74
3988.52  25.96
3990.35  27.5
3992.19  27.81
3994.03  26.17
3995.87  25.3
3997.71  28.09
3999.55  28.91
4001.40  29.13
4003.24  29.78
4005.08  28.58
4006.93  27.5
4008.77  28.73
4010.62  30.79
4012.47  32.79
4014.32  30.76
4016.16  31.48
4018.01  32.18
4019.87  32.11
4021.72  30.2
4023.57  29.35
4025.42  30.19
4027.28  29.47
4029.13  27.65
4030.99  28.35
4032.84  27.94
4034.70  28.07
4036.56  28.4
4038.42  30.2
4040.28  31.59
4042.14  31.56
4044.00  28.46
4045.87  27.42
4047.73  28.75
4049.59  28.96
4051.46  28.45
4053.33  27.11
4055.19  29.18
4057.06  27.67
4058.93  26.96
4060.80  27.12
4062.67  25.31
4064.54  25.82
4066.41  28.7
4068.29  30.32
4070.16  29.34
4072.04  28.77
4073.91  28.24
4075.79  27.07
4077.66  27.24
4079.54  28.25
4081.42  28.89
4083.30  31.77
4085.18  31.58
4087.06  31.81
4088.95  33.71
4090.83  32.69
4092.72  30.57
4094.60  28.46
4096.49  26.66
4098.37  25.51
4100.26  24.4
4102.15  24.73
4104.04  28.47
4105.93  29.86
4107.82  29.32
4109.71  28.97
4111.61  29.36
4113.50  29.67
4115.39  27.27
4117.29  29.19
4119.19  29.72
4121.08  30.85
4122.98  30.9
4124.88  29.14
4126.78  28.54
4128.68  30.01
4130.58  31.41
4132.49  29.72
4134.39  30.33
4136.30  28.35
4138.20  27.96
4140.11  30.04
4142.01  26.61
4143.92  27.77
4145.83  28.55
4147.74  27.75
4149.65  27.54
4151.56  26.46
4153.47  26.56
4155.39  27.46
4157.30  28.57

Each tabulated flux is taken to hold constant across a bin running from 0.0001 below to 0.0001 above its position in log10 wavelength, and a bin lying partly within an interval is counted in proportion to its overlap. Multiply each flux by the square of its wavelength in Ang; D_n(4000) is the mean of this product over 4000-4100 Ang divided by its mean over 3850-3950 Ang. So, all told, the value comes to 2.00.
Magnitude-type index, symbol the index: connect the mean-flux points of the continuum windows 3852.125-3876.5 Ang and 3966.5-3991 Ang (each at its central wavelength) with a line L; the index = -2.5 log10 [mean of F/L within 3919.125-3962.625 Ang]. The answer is 0.16 mag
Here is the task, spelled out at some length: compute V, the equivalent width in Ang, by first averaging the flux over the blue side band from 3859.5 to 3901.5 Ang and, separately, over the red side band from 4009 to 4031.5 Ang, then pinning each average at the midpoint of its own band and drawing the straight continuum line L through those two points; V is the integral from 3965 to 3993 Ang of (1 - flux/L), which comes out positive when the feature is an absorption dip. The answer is 6.9 Ang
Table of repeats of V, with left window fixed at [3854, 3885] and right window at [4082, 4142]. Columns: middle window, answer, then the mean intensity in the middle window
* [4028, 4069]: -4.9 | 28.4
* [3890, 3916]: -5.0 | 19.3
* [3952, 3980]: 6.1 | 15.8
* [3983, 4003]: -4.8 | 27.2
